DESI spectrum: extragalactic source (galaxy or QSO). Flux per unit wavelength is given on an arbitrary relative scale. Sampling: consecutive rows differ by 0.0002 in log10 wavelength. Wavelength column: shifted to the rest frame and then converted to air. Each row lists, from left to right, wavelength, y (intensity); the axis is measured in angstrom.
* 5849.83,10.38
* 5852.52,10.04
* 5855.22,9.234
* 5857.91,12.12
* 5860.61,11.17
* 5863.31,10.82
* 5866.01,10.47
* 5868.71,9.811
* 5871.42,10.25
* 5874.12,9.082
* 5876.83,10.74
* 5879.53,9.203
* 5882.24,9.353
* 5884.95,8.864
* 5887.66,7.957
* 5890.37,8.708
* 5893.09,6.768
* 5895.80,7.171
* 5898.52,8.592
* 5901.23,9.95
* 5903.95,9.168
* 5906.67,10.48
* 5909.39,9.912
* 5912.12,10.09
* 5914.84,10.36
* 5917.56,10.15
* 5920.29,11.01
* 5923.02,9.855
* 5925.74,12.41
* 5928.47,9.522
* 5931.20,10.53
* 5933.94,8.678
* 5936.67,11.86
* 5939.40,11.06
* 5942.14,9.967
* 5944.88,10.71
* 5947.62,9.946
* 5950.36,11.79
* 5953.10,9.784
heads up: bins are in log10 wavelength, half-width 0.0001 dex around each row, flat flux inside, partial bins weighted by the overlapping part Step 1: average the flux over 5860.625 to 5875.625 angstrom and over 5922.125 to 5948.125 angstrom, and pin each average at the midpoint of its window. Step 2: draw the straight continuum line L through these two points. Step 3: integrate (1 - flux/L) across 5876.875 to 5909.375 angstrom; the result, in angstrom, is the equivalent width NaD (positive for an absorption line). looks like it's 4.49 angstrom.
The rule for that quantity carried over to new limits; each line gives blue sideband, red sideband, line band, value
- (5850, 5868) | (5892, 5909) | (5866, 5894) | 1.5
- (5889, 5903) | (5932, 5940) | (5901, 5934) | -2.8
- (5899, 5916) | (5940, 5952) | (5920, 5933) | -0.4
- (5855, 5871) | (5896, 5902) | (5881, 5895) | 1.7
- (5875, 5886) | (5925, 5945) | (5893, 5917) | 1.6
